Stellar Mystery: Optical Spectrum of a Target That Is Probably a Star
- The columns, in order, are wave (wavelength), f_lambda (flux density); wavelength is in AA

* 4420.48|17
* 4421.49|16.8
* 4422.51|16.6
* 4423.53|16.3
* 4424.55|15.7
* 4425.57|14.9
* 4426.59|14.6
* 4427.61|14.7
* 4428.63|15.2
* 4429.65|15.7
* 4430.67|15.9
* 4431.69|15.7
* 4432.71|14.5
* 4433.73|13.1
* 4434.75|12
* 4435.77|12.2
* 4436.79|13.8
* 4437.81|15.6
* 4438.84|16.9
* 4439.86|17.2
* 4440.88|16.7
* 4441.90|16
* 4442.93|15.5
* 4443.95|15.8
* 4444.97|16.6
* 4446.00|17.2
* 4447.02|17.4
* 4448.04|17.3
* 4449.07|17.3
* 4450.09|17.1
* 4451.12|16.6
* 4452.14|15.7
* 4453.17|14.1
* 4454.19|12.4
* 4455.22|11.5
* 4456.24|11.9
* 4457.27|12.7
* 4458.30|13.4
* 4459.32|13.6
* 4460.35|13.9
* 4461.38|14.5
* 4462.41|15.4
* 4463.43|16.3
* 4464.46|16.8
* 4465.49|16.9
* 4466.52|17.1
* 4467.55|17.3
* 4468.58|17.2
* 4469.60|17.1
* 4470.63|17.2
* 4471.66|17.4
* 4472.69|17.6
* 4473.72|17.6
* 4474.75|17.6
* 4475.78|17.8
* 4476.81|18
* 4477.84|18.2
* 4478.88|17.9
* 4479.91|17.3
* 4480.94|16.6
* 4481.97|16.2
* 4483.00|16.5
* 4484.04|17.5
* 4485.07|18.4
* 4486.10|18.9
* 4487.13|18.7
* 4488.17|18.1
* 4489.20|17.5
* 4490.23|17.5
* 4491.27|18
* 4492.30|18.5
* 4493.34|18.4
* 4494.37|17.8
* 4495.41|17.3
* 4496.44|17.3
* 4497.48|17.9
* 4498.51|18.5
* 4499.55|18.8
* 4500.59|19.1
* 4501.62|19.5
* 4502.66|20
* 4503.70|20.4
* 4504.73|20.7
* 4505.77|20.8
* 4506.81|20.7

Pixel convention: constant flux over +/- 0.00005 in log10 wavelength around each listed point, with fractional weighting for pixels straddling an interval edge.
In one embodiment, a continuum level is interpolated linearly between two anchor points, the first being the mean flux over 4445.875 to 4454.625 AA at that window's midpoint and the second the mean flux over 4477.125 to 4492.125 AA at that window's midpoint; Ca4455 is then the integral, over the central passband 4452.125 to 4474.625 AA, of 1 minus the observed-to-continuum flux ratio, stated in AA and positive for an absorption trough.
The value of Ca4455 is 1.8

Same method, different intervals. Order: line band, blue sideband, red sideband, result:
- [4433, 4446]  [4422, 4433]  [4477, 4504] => 0.6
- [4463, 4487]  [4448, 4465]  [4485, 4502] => -1.4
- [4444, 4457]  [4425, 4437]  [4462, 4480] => 0.3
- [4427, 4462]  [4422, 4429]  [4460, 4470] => 1.8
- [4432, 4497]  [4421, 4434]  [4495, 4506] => 3.7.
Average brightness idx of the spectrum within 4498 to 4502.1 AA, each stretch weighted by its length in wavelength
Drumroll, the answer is 19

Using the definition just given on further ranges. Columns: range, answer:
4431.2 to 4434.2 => 14.4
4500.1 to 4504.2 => 19.8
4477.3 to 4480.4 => 17.8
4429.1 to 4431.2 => 15.8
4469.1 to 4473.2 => 17.3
